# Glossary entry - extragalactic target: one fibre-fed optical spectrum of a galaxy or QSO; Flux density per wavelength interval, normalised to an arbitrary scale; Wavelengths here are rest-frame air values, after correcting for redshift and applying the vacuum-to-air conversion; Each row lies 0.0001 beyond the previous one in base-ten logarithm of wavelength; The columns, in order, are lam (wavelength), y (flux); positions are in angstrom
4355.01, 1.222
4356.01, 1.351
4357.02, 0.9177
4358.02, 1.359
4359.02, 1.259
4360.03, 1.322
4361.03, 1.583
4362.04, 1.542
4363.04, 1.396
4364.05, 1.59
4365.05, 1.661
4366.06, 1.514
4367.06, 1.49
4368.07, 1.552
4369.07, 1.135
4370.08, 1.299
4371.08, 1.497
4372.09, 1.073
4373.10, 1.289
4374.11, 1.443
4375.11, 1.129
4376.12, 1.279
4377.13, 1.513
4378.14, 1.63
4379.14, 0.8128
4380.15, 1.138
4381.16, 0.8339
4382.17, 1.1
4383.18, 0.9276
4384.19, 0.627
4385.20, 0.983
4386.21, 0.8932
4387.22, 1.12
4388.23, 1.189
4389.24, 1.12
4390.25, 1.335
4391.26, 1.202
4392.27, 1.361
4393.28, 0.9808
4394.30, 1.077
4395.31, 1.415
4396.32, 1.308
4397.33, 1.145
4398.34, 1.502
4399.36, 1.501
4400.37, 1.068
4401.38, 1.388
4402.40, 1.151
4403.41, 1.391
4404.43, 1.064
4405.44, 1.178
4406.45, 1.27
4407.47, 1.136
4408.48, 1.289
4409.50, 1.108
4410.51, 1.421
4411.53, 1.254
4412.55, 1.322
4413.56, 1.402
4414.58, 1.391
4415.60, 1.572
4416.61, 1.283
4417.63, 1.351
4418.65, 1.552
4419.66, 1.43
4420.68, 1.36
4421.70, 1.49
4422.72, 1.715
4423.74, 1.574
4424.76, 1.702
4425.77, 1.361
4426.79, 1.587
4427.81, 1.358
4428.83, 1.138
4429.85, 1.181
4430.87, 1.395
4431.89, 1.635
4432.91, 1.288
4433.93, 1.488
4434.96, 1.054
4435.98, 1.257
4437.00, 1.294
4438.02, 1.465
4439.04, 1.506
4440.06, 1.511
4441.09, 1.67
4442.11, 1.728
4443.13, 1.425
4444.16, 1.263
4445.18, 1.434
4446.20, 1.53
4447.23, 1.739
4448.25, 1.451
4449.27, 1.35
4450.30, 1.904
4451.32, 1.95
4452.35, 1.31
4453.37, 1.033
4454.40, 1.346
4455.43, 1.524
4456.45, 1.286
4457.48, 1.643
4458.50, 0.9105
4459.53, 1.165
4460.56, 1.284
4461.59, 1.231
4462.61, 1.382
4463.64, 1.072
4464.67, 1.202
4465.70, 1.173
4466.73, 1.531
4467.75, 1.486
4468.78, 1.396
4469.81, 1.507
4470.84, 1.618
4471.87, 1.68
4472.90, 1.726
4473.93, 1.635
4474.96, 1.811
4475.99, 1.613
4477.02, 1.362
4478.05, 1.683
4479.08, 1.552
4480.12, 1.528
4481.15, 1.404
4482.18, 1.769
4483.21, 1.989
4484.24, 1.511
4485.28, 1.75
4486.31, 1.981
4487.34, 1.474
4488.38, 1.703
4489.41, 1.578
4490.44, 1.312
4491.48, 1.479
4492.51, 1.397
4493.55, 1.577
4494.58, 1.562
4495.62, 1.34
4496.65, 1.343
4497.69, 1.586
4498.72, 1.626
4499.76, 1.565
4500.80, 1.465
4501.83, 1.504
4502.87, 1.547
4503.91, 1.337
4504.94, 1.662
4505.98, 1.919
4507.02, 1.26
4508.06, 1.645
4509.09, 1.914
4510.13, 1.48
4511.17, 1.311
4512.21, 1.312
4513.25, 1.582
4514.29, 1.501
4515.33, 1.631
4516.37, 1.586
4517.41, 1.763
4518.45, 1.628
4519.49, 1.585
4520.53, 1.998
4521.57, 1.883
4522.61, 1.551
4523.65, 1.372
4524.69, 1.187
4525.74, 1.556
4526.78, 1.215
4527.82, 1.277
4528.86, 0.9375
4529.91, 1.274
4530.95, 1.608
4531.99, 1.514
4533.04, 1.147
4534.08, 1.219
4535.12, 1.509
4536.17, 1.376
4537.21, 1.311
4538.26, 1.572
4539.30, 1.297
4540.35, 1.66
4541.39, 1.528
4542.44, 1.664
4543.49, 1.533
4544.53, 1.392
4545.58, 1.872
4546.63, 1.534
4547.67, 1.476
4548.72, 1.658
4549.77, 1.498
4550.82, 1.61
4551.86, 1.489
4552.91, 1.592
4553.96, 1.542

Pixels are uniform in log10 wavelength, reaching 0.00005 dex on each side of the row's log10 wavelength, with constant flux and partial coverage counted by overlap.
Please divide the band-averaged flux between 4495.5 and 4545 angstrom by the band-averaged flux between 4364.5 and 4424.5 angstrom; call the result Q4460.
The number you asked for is 1.17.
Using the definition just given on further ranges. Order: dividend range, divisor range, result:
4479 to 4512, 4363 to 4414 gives 1.26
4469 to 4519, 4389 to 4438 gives 1.18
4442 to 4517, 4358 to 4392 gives 1.20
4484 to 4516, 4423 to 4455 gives 1.06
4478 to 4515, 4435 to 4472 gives 1.10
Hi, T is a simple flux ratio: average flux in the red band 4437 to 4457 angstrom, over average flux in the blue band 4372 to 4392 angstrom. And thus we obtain 1.31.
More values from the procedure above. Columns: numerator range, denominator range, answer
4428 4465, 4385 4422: 1.09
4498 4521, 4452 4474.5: 1.15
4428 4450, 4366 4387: 1.20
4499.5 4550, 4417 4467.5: 1.07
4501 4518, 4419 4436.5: 1.10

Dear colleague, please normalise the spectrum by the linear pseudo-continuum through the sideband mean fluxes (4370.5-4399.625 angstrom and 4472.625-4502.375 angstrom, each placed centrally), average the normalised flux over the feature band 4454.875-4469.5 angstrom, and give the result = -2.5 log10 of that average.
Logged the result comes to 0.134 mag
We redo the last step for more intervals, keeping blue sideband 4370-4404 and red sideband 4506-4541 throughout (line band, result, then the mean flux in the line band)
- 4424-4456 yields -0.11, 1.45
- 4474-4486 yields -0.18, 1.64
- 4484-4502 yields -0.09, 1.54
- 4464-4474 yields -0.09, 1.48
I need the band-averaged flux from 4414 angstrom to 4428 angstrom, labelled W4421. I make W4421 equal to 1.48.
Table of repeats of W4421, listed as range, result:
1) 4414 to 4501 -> 1.48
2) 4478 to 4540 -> 1.52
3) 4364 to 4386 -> 1.24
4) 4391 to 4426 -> 1.34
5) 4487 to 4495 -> 1.51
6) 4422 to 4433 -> 1.46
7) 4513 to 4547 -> 1.49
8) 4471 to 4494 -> 1.61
